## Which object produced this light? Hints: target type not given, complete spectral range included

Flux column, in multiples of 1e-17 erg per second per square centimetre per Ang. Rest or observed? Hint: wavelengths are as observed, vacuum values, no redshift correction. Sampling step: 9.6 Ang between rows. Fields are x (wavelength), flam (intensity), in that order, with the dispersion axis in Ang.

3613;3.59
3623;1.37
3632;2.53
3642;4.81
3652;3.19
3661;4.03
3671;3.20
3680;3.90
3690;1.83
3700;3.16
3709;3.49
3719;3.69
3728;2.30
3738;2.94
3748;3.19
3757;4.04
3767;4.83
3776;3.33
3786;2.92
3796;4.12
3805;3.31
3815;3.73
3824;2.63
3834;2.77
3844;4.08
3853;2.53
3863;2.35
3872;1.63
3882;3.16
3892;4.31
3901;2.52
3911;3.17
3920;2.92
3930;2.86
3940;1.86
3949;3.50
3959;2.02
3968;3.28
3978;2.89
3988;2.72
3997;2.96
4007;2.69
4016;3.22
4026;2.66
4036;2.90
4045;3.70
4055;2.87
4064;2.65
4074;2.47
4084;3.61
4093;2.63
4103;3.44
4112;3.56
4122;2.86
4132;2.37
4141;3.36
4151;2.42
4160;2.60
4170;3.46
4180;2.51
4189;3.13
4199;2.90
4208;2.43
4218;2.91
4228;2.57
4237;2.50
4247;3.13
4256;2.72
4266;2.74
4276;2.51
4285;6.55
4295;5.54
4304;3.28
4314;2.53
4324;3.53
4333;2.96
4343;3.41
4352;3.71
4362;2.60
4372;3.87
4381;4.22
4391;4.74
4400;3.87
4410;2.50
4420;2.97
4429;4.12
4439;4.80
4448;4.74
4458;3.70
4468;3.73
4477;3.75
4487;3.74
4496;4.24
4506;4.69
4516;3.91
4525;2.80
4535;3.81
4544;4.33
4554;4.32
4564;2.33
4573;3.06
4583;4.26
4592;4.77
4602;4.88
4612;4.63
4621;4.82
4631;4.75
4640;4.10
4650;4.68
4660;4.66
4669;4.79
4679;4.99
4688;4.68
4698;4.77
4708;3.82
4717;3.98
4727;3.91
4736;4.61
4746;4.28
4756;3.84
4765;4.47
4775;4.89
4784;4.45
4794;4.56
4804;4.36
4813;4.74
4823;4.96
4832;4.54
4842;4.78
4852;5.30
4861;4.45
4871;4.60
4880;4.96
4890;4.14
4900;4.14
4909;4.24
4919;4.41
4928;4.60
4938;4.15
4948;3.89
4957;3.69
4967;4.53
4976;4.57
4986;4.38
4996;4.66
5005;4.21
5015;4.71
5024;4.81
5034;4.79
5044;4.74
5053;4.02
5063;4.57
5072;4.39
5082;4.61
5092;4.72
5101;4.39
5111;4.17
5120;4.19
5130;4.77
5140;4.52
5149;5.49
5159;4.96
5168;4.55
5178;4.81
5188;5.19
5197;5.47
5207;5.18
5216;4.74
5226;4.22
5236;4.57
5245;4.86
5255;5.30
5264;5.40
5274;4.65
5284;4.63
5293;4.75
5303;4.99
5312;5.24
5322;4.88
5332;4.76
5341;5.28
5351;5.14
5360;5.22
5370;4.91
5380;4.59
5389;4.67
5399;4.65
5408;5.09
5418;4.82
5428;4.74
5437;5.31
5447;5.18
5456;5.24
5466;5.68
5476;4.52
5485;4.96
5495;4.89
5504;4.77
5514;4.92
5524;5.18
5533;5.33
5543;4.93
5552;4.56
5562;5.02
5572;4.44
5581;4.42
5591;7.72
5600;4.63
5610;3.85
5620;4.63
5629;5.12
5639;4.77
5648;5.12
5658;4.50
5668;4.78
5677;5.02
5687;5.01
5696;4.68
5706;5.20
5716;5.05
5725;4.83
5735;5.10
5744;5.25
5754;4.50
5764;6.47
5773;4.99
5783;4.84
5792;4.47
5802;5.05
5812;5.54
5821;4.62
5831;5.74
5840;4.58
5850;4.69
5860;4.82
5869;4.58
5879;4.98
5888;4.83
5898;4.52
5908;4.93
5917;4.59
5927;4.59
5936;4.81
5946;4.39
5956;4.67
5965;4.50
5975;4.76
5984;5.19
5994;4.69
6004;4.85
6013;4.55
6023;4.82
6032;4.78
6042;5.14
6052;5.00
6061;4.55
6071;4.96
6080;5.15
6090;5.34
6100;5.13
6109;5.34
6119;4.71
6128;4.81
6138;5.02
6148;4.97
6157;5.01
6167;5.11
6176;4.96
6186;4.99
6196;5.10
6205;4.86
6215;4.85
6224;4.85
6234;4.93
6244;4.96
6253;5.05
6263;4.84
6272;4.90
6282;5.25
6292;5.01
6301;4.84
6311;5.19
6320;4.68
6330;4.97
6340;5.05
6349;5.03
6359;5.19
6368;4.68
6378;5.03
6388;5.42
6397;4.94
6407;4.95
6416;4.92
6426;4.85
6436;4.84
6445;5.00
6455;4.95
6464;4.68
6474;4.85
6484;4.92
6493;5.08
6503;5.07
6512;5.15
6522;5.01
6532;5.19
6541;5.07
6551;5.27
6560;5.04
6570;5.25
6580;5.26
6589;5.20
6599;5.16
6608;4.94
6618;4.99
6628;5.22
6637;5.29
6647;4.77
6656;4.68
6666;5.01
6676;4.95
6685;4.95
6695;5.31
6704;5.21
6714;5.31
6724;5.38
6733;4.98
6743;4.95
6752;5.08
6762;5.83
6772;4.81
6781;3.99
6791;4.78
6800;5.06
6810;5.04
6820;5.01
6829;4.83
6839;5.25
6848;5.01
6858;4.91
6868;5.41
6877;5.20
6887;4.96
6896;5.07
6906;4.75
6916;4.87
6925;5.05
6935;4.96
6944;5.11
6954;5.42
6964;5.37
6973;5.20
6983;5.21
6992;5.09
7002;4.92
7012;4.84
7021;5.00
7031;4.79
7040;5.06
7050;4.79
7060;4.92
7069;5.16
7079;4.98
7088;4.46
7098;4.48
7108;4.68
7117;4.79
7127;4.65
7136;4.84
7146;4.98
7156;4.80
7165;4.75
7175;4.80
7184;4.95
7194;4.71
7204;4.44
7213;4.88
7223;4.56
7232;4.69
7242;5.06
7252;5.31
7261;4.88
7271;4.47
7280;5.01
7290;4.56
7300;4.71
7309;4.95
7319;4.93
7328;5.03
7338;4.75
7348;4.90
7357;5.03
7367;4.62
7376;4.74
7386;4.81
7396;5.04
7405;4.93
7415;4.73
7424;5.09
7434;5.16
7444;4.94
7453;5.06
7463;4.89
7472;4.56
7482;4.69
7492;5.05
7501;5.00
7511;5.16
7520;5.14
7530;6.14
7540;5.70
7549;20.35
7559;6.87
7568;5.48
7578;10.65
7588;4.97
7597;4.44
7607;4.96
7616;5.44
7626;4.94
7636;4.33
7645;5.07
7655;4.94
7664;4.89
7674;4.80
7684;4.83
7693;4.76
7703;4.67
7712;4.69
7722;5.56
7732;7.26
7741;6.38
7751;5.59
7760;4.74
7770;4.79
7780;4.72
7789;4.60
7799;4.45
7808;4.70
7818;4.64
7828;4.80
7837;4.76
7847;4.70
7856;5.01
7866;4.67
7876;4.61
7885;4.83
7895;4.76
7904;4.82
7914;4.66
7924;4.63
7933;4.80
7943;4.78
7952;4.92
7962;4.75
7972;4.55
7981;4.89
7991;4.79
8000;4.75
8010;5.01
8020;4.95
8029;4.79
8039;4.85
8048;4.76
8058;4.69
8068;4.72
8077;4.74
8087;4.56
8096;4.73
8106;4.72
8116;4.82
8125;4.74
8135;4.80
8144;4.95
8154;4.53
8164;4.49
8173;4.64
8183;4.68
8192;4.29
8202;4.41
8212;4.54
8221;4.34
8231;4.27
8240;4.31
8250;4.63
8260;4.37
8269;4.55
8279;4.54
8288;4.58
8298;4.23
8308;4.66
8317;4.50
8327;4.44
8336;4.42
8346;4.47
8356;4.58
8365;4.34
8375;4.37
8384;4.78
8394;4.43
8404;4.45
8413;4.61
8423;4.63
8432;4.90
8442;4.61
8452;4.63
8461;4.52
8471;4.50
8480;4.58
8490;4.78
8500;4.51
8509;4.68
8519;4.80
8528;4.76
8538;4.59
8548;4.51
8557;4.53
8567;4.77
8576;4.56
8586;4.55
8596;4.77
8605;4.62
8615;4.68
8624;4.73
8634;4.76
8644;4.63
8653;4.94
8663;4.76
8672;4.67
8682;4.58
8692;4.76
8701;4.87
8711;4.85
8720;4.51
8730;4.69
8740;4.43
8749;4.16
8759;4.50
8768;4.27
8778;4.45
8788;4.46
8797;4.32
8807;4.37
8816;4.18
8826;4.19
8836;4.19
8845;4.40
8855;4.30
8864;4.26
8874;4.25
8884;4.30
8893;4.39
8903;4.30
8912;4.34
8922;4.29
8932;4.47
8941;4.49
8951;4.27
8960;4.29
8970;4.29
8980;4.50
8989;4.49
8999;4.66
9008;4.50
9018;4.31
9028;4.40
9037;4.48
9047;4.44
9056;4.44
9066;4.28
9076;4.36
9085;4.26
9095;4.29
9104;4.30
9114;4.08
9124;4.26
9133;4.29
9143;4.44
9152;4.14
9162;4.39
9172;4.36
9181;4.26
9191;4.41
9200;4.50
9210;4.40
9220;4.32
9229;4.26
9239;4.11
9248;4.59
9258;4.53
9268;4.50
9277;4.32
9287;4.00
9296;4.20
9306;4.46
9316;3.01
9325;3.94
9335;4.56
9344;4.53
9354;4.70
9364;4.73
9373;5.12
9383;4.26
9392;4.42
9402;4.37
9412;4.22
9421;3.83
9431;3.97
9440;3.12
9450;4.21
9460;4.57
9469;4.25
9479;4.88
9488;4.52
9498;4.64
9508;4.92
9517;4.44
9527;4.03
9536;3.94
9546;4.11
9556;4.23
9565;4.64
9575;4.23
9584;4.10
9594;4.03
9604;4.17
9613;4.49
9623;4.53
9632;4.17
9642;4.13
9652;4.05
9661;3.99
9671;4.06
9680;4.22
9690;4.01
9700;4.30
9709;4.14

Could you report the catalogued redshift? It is 0.15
